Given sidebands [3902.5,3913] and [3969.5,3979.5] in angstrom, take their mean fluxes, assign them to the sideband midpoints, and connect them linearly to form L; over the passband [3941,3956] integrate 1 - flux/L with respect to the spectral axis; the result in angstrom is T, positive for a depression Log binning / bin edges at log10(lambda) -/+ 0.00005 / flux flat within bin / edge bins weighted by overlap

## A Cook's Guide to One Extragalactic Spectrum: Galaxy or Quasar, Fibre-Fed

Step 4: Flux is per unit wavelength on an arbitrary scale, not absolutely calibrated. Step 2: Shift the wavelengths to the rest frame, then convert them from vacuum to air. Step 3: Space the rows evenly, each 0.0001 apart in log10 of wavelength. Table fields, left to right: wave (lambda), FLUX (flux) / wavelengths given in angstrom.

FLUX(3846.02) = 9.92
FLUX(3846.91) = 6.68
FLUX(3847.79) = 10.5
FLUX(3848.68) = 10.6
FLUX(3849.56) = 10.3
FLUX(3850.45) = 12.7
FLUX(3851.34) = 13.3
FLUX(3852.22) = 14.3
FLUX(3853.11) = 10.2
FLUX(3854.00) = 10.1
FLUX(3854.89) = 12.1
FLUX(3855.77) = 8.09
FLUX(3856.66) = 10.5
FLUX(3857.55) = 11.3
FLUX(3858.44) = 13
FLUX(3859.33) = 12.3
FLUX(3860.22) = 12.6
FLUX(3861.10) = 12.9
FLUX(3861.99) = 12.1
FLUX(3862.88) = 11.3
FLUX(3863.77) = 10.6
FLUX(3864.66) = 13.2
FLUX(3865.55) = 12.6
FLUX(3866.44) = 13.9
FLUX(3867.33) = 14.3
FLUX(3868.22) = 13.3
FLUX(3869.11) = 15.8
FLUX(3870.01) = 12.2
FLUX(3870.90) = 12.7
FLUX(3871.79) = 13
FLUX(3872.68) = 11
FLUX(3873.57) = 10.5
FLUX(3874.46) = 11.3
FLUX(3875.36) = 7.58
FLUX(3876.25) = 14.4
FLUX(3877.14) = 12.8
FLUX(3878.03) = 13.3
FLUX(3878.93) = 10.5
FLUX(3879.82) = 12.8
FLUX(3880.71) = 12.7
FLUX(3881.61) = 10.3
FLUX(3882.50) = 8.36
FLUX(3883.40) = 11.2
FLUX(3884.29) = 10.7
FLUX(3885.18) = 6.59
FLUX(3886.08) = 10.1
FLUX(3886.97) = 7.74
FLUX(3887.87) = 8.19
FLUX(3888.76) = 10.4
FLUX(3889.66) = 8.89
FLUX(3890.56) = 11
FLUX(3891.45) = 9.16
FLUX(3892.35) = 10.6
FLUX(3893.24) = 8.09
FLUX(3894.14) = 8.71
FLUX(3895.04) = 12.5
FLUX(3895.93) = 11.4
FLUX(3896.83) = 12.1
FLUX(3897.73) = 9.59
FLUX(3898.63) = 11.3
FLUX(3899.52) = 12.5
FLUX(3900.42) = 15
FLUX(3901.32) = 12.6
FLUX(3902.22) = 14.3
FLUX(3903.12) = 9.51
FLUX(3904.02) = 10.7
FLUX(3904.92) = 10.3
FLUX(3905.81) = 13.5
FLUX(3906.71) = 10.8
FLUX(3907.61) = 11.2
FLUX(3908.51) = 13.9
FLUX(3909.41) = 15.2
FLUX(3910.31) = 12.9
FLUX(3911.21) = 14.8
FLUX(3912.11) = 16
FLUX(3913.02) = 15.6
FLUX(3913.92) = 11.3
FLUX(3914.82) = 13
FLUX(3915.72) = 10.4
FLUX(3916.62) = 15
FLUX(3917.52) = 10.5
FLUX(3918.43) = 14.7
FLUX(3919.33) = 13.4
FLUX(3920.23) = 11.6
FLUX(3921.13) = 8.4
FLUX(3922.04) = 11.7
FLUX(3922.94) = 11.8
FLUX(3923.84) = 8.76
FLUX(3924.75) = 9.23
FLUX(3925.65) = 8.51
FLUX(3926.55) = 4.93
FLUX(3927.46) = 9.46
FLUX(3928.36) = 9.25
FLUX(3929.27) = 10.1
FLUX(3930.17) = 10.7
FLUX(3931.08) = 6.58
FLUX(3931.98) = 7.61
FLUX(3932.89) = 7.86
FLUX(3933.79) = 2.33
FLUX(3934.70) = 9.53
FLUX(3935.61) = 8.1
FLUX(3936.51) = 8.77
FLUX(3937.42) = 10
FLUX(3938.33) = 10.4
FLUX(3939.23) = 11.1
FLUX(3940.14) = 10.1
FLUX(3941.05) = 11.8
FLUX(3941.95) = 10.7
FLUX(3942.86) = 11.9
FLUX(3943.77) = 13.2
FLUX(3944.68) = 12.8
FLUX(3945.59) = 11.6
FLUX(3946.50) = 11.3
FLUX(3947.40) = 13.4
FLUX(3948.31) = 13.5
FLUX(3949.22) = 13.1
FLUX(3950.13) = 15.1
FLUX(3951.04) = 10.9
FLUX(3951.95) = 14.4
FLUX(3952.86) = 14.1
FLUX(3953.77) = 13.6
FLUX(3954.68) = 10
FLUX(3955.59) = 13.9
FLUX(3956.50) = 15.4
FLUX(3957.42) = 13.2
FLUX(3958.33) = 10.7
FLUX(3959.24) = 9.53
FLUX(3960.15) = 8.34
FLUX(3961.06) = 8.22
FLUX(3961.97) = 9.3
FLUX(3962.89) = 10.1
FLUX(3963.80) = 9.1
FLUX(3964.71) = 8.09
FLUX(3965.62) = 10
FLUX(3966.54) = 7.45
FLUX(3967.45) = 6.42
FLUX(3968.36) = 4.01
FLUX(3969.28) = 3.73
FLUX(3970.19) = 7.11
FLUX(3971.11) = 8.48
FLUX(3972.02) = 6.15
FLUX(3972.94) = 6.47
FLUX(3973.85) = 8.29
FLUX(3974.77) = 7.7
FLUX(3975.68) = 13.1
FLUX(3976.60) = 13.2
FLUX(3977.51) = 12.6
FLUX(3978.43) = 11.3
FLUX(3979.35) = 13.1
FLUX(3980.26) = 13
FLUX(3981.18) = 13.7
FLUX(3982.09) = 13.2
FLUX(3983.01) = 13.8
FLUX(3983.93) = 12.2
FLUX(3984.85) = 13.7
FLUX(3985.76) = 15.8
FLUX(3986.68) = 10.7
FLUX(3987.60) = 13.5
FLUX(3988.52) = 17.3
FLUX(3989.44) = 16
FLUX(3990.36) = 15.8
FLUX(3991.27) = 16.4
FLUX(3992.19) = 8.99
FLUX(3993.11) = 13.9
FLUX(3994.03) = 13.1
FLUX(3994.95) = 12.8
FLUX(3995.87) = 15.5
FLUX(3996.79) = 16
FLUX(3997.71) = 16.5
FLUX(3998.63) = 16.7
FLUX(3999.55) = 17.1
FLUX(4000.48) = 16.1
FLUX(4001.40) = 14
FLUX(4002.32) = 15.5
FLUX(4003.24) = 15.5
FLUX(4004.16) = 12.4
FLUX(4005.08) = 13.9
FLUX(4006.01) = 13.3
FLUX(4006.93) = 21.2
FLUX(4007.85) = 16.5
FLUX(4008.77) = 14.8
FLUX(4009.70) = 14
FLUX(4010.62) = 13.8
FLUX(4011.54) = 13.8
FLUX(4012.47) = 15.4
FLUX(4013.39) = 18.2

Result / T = -2.7 angstrom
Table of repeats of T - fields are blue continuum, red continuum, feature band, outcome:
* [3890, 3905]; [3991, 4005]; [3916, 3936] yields 4.19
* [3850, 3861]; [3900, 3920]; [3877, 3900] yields 3.76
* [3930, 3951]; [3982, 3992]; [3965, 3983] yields 5.15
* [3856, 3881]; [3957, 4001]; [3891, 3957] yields 3.30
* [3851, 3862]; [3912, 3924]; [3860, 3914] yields 1.30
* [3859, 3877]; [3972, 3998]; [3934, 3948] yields 2.09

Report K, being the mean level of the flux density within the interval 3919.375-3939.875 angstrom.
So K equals 9.04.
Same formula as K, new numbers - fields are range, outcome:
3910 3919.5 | 13.4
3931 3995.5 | 11.1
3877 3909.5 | 11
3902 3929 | 11.7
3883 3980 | 10.6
